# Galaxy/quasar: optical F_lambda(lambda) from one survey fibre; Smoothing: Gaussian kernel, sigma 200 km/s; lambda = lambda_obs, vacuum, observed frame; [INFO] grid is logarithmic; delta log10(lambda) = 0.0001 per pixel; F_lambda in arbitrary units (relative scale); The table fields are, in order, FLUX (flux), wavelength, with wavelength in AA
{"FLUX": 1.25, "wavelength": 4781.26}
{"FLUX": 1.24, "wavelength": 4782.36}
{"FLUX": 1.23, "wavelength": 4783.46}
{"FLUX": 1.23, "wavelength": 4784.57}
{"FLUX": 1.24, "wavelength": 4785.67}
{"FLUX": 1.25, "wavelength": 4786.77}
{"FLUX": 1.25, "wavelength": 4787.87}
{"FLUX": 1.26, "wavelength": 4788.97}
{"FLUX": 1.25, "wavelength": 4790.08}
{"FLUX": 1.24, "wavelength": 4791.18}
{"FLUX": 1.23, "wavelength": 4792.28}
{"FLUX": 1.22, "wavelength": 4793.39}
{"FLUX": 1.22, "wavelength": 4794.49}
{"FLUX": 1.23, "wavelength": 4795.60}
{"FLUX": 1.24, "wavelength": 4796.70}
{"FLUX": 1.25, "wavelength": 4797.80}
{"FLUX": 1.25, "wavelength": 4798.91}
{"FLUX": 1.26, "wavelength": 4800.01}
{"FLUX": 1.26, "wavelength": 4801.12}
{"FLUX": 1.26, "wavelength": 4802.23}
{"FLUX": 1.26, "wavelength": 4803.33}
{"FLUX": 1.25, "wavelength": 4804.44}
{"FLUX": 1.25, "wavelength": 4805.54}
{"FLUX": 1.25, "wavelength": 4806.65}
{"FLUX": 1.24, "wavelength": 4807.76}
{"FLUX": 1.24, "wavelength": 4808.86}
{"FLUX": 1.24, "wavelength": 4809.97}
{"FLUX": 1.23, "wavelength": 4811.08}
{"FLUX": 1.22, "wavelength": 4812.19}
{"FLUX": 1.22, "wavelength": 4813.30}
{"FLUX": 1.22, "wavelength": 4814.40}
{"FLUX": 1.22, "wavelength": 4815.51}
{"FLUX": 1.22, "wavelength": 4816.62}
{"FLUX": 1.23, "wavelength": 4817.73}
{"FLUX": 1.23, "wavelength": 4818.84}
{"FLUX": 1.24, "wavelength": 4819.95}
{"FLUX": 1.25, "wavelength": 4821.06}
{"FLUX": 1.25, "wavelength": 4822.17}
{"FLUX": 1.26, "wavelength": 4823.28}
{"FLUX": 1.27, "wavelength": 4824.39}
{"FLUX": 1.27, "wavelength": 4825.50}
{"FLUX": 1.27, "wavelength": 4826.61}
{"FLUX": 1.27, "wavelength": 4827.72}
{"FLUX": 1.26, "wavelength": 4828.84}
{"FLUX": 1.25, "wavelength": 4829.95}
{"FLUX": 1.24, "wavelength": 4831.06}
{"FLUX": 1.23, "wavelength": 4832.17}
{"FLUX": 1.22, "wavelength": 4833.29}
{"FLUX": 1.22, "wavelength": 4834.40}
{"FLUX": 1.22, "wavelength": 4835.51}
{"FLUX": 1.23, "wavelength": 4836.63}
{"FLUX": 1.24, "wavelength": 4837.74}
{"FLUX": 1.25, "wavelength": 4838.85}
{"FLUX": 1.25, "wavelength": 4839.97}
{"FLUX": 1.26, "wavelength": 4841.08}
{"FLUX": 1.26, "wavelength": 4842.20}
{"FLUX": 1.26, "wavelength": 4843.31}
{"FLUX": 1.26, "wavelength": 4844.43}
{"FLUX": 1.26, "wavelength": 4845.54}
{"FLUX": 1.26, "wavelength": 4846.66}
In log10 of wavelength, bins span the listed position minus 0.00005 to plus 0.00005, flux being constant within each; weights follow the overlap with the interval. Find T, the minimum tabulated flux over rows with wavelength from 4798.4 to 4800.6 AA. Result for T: 1.25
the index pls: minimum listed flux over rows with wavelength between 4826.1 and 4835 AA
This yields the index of 1.22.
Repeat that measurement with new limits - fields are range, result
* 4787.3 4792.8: 1.23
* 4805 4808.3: 1.24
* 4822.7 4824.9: 1.26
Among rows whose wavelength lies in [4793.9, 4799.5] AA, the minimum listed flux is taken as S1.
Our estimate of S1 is 1.22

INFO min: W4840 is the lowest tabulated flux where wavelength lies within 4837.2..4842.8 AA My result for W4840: 1.24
